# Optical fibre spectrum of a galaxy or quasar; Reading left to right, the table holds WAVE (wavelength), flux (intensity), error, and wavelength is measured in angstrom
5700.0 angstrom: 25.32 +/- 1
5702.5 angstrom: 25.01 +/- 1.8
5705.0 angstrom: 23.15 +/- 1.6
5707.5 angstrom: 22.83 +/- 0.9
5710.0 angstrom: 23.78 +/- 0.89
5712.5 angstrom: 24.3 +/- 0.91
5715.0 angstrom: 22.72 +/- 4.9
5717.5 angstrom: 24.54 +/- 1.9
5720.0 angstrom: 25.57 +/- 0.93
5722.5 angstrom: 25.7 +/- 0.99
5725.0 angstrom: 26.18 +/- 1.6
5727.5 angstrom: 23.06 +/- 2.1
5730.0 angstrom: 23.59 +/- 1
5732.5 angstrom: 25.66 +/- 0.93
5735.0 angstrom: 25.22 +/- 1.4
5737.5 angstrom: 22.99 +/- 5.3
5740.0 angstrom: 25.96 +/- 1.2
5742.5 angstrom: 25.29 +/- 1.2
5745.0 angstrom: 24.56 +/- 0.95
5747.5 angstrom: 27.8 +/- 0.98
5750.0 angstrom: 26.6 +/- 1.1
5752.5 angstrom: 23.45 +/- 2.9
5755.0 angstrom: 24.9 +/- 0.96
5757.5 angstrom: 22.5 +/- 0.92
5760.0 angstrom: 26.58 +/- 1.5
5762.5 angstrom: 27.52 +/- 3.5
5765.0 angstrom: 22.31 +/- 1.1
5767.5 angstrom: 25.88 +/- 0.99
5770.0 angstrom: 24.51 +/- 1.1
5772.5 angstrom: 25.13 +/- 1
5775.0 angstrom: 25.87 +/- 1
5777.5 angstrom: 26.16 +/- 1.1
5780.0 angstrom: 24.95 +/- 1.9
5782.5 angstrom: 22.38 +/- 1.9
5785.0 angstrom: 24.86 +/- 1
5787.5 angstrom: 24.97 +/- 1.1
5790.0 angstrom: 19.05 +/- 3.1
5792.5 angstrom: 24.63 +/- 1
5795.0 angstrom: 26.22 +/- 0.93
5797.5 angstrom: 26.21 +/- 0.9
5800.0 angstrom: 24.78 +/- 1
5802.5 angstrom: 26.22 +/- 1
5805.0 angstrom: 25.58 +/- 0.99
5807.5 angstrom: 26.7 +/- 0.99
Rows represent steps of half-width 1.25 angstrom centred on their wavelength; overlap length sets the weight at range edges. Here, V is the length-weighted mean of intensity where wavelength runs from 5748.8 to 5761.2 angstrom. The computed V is 24.8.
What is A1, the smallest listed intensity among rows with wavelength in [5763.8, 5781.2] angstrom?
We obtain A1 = 22.31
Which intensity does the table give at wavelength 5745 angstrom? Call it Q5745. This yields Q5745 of 24.56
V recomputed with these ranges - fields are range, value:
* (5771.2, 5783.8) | 24.9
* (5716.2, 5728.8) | 25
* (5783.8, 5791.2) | 23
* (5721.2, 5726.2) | 25.9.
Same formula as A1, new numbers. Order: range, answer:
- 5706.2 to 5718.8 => 22.72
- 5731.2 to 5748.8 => 22.99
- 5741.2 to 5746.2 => 24.56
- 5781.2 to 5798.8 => 19.05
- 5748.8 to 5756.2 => 23.45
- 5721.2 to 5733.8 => 23.06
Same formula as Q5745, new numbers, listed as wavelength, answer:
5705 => 23.15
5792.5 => 24.63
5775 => 25.87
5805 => 25.58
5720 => 25.57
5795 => 26.22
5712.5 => 24.3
